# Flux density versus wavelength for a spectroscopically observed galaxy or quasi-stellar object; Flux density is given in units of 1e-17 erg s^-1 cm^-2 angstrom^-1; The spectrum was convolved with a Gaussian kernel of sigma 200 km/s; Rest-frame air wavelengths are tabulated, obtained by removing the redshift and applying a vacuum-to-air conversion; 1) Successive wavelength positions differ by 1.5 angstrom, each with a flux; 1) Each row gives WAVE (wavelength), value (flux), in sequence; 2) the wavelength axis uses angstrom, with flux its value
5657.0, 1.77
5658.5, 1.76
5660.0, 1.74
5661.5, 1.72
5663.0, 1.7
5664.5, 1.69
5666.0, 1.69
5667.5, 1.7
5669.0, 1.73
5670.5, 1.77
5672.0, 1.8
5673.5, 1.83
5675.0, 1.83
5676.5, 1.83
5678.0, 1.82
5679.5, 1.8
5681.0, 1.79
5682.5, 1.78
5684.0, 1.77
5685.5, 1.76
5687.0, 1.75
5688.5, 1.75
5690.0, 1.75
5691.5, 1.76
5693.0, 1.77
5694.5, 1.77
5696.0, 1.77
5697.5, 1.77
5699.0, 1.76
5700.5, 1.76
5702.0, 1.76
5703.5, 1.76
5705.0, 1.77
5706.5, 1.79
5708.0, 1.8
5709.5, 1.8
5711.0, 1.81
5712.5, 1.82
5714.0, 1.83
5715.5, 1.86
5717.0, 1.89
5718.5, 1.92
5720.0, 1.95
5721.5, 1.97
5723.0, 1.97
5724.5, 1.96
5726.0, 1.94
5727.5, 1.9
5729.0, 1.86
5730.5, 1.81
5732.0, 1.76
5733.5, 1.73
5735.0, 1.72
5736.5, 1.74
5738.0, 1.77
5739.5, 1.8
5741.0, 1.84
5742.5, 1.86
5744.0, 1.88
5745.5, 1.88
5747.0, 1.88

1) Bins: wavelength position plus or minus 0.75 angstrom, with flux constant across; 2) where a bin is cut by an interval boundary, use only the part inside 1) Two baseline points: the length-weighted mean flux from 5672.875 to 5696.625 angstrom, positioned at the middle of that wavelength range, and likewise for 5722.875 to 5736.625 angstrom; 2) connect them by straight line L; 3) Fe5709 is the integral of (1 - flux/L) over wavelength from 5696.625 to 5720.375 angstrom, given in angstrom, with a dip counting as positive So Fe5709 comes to 0.0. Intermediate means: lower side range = 1.78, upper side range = 1.84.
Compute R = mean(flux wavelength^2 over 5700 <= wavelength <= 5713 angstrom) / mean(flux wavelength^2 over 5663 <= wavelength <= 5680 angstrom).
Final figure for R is 1.02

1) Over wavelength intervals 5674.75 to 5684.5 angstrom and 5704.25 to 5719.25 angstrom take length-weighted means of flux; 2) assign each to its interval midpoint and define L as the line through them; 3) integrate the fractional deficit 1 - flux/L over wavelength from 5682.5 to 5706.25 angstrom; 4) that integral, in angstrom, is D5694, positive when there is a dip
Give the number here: 0.7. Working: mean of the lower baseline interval 1.8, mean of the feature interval 1.76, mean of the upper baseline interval 1.83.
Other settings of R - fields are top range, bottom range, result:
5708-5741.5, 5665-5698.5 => 1.06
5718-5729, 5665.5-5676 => 1.12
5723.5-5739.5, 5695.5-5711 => 1.04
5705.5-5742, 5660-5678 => 1.07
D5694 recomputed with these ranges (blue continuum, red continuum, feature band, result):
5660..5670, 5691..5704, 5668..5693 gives -0.7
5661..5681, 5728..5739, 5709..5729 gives -1.4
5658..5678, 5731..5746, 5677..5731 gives -1.3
